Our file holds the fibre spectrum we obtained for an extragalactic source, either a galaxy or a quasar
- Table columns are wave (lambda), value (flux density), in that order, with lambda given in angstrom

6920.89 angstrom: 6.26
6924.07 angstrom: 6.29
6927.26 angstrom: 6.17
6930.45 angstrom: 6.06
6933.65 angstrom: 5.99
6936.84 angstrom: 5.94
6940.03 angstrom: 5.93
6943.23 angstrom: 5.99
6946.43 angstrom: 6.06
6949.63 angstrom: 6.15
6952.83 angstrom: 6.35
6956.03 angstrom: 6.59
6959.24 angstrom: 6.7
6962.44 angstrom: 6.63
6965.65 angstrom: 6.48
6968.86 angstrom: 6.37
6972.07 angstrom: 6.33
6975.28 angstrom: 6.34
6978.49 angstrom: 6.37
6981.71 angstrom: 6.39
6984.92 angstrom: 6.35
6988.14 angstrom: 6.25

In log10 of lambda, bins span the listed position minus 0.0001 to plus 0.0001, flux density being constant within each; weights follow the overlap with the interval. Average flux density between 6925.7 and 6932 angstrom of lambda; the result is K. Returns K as 6.12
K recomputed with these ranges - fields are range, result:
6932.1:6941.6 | 5.96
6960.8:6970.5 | 6.49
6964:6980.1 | 6.38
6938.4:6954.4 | 6.1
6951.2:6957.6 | 6.47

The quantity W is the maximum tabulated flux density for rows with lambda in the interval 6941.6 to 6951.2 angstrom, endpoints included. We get 6.15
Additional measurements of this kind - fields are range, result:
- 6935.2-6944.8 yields 5.99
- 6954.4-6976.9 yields 6.7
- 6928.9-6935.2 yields 6.06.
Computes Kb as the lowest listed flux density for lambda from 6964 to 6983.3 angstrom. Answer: 6.33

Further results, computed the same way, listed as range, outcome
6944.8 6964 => 6.06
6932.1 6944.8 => 5.93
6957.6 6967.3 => 6.48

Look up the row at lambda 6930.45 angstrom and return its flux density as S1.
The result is 6.06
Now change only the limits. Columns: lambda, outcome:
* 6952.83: 6.35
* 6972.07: 6.33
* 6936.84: 5.94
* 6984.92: 6.35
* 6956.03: 6.59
